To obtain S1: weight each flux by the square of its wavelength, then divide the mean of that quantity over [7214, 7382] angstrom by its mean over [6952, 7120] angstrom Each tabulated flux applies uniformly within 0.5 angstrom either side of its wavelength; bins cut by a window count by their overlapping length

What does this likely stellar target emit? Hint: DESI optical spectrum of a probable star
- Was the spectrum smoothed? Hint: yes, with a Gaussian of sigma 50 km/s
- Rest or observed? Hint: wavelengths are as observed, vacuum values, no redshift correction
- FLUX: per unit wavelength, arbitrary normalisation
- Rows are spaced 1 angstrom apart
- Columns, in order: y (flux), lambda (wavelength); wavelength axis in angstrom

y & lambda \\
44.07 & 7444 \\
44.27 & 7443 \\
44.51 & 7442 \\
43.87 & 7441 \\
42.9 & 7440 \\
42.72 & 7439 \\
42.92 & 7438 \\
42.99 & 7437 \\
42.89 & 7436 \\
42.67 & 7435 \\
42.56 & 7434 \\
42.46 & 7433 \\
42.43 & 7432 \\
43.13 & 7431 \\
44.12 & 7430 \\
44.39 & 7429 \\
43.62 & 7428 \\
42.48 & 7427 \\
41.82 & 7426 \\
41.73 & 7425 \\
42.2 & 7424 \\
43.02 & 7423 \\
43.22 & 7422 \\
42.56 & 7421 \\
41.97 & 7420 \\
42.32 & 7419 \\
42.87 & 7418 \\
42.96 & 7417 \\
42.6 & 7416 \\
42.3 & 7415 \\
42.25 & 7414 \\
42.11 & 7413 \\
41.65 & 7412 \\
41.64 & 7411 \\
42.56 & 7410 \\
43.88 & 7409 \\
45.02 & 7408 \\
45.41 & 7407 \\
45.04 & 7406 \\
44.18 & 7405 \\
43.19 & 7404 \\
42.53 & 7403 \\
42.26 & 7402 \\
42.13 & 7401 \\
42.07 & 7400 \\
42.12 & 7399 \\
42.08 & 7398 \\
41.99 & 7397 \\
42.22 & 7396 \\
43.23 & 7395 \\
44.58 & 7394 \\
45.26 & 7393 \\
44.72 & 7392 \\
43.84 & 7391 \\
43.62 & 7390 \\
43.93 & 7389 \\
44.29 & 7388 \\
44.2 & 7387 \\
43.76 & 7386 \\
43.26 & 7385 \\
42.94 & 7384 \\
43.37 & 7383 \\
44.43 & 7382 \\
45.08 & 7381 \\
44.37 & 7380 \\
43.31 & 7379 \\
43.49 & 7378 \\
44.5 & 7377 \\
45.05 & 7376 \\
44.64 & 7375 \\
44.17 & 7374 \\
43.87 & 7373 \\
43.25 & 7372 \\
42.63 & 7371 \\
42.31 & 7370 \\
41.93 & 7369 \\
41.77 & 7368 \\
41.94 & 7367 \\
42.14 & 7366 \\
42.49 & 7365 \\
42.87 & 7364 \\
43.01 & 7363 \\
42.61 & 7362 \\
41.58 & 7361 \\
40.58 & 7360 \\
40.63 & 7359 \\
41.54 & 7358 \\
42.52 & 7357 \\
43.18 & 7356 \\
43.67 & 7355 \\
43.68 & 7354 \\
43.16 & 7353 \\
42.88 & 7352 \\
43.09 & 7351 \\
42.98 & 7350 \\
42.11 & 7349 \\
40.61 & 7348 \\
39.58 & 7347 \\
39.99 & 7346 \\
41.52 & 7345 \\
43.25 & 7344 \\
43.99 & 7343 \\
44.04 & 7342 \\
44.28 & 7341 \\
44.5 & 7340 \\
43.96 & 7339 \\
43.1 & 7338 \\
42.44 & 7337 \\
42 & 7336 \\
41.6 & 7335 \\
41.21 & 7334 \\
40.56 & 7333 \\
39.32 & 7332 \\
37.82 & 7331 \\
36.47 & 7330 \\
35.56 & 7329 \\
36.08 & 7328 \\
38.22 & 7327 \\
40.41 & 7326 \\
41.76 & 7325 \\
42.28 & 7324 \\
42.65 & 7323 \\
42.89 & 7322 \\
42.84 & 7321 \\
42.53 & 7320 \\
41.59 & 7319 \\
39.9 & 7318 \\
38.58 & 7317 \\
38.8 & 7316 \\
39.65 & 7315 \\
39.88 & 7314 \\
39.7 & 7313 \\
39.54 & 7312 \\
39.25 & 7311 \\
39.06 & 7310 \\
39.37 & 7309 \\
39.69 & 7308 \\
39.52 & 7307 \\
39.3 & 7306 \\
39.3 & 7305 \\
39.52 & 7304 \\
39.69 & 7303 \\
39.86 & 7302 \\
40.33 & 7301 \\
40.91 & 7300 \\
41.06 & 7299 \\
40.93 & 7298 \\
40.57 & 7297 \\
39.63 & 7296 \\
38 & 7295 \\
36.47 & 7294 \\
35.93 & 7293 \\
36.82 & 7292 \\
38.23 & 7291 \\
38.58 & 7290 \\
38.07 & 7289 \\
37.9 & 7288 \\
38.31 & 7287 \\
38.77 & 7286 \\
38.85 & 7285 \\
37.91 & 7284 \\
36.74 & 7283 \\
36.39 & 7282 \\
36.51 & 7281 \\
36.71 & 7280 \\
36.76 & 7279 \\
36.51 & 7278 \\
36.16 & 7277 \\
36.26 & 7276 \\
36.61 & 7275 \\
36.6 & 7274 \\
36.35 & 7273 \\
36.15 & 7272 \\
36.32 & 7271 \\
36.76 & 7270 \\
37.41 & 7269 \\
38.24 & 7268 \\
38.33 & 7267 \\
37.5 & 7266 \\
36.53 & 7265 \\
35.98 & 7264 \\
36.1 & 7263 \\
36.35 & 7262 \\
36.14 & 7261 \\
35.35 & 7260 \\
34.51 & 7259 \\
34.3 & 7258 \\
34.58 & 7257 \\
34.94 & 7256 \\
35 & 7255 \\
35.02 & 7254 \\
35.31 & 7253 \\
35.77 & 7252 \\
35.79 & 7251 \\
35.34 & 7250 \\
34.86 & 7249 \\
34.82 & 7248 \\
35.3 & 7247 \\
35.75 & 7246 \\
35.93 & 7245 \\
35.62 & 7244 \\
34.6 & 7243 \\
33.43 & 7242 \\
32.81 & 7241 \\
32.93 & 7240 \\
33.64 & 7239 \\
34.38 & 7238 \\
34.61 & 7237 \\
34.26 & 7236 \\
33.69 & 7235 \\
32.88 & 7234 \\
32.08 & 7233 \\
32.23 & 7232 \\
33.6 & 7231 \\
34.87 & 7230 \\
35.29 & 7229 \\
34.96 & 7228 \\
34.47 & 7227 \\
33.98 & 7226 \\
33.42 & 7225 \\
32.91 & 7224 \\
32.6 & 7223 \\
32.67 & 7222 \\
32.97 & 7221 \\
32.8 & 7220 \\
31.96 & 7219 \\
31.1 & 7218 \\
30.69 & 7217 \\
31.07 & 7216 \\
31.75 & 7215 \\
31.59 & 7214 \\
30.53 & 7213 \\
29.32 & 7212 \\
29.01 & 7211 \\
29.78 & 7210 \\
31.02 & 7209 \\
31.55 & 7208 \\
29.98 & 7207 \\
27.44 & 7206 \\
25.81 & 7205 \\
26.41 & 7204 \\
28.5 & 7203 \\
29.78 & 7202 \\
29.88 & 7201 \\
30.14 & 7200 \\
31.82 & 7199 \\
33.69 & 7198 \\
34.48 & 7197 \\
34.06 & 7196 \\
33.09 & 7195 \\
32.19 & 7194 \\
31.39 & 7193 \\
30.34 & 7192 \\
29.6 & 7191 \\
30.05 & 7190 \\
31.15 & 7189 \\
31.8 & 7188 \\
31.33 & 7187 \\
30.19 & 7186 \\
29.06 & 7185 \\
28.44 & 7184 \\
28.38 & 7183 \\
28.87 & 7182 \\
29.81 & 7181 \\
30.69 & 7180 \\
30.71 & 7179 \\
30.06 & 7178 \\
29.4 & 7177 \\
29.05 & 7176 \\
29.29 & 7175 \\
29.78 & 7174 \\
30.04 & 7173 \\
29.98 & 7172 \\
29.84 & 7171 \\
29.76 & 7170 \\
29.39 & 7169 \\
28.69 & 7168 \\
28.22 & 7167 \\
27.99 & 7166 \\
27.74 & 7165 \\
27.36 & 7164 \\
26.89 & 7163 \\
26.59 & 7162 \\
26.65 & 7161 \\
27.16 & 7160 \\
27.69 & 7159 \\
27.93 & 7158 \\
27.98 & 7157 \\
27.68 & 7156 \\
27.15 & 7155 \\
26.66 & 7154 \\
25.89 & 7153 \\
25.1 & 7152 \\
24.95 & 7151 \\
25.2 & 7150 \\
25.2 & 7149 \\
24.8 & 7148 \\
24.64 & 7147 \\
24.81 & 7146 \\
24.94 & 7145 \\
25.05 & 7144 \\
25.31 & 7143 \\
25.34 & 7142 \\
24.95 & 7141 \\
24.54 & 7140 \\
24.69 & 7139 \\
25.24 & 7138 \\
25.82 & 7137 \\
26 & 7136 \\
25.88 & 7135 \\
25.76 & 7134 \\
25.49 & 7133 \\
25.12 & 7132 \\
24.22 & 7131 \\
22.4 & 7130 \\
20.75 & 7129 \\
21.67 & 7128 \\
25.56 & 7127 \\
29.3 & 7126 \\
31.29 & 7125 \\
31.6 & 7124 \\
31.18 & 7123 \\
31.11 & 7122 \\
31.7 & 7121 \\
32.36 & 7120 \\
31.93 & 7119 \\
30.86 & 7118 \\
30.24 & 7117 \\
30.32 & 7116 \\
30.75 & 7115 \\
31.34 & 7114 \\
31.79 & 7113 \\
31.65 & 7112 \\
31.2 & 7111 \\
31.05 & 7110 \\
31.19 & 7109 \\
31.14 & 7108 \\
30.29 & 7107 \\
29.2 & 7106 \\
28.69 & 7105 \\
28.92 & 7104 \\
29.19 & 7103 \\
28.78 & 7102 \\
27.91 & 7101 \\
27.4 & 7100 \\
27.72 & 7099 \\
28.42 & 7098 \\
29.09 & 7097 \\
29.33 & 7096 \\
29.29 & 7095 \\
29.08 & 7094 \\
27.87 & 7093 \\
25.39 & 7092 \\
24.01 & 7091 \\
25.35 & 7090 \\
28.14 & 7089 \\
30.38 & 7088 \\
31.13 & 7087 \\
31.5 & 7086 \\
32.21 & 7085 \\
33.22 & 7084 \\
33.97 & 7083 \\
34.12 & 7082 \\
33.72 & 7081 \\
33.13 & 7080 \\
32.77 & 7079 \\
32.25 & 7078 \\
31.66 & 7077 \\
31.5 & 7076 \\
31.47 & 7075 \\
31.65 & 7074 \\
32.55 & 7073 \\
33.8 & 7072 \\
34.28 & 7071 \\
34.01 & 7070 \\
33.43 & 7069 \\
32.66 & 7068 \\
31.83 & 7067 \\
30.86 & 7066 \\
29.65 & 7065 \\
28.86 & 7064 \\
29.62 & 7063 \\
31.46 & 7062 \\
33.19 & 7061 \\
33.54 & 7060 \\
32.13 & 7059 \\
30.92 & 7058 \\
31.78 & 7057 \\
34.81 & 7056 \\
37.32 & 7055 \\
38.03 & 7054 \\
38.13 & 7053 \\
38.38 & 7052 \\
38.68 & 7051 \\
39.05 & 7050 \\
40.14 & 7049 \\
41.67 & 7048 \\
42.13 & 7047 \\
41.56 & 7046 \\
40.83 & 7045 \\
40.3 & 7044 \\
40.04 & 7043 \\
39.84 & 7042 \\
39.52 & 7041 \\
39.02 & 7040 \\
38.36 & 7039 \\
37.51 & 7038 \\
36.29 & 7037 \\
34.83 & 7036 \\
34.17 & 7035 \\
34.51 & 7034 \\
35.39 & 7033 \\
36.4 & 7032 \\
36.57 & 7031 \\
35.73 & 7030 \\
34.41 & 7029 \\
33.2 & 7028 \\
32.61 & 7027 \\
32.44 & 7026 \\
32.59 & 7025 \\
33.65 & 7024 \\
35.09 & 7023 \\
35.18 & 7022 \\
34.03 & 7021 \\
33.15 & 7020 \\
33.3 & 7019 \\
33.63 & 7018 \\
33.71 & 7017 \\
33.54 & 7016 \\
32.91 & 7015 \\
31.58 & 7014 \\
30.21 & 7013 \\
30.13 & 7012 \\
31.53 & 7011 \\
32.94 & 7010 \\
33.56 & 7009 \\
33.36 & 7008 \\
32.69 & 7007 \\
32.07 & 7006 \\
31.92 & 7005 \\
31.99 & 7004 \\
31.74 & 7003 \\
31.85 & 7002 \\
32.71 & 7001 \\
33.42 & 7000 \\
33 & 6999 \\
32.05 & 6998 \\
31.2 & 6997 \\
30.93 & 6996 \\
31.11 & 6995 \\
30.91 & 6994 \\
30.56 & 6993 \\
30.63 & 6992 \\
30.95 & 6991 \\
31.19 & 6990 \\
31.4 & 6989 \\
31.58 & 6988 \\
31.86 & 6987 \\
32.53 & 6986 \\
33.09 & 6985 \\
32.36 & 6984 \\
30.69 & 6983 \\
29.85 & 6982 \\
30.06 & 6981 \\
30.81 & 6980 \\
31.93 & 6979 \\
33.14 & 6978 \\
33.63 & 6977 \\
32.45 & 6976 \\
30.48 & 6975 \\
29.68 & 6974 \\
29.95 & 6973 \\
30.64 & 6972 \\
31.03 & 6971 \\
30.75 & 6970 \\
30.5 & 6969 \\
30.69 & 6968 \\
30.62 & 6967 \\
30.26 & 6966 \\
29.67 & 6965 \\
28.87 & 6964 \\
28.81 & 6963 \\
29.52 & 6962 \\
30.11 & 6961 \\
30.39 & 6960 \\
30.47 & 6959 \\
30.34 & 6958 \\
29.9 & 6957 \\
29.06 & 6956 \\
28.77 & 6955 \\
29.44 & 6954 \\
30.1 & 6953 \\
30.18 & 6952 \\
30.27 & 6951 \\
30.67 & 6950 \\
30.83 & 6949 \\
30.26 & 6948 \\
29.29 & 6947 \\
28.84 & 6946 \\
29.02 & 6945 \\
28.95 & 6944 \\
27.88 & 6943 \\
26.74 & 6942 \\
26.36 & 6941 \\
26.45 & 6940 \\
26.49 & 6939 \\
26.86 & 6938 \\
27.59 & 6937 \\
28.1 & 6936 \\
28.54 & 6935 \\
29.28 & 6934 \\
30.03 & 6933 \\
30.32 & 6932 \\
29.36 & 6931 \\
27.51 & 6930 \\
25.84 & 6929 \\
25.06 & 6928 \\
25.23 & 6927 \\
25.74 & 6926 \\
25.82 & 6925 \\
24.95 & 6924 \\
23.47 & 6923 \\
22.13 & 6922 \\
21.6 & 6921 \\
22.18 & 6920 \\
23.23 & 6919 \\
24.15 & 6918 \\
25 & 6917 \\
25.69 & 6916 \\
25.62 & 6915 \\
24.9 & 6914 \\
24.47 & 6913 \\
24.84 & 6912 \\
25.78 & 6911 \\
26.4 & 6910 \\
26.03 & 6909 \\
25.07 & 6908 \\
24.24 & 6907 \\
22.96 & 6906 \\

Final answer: 1.28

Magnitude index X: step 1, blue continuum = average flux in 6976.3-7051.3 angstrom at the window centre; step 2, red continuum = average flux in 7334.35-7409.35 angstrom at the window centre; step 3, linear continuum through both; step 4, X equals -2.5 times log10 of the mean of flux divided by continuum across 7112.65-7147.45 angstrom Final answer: 0.33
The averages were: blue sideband 34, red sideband 43.1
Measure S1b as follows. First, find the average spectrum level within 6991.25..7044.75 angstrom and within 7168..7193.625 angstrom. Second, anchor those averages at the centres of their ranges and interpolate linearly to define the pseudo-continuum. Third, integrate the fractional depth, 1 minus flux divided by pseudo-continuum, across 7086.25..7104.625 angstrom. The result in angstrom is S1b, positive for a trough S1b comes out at 2.2 angstrom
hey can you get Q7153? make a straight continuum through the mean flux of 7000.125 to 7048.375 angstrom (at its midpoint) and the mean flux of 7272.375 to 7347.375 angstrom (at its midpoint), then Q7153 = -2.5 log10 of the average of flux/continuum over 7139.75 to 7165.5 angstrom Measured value 0.38 mag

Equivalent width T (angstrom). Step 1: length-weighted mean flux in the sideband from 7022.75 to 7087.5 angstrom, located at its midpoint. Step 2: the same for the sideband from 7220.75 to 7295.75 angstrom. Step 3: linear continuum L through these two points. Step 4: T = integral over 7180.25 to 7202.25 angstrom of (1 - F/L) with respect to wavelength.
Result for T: 2.8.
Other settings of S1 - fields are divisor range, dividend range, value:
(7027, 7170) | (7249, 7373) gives 1.36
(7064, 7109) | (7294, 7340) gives 1.40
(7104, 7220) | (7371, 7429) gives 1.61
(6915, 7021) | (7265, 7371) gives 1.48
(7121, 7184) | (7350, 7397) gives 1.69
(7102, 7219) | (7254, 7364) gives 1.43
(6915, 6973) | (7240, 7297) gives 1.42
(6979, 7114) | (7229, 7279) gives 1.14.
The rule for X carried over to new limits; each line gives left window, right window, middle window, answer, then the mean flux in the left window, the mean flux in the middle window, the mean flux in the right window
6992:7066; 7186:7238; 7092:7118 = 0.13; 34.4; 29.6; 31.7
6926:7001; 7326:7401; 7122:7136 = 0.31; 30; 26.3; 42.5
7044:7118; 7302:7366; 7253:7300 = 0.06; 32.2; 37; 41.1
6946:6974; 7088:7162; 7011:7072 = -0.21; 30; 35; 27.6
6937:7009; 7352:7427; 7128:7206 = 0.29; 30.5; 27.9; 43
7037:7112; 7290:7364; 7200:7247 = 0.17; 32.9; 32.2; 40.7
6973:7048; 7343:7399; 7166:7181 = 0.27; 33.6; 29.6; 43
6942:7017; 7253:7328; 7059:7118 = 0.09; 31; 30.7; 38.2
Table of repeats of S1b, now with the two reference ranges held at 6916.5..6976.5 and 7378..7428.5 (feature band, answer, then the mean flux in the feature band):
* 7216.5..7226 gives 1.2 angstrom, 32.4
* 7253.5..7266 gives 1.0 angstrom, 35.5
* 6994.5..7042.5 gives -4.9 angstrom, 33.8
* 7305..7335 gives 0.5 angstrom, 39.8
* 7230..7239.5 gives 1.0 angstrom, 33.6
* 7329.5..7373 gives -0.6 angstrom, 42.1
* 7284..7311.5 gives 0.5 angstrom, 39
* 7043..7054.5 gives -3.0 angstrom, 39.9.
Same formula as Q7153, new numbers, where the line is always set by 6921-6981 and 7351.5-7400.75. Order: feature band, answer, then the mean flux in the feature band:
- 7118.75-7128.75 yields 0.177 mag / 29.5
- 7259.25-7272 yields 0.079 mag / 36.7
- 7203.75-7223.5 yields 0.229 mag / 30.6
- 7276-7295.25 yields 0.079 mag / 37.3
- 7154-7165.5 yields 0.297 mag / 27.3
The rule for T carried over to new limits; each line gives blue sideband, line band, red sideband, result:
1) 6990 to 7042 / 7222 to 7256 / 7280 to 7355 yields 3.66 angstrom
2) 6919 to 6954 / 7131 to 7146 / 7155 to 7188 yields 1.78 angstrom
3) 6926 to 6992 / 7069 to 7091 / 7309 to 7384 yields 1.05 angstrom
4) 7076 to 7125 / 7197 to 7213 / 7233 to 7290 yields 1.95 angstrom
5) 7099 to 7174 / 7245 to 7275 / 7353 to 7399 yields -0.17 angstrom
